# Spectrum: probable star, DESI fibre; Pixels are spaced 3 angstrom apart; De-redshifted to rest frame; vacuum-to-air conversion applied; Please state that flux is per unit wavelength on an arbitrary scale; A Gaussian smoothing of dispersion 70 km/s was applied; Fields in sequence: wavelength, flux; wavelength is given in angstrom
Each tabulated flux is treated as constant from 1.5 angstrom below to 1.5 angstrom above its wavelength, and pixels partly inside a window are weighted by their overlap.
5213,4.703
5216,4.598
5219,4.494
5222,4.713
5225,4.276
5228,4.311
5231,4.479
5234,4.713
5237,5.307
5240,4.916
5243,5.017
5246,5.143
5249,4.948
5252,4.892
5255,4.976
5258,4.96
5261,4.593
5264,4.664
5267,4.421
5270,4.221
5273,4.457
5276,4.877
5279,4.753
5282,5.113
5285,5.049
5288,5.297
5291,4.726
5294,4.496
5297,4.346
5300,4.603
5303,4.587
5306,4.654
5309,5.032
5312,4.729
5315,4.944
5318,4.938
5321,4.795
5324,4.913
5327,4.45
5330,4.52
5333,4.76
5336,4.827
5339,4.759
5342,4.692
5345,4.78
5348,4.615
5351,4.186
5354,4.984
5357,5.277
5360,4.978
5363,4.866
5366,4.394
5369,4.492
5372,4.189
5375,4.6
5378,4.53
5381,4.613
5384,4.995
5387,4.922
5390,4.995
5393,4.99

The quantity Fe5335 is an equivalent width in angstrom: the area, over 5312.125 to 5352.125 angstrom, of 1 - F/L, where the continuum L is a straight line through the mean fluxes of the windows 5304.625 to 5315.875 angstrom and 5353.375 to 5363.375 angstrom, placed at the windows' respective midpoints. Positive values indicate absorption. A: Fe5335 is 1.78 angstrom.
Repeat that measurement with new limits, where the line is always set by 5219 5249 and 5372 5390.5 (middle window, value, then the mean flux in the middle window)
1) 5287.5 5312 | 0.2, 4.69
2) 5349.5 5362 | -0.4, 4.86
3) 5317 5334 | 0.0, 4.72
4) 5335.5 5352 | 0.3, 4.65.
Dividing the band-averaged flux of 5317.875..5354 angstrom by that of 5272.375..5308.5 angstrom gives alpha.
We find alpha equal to 1.0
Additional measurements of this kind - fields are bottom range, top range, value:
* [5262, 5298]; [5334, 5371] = 1.01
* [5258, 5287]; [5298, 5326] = 1.02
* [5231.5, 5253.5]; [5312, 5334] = 0.96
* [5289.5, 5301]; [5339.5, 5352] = 1.01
